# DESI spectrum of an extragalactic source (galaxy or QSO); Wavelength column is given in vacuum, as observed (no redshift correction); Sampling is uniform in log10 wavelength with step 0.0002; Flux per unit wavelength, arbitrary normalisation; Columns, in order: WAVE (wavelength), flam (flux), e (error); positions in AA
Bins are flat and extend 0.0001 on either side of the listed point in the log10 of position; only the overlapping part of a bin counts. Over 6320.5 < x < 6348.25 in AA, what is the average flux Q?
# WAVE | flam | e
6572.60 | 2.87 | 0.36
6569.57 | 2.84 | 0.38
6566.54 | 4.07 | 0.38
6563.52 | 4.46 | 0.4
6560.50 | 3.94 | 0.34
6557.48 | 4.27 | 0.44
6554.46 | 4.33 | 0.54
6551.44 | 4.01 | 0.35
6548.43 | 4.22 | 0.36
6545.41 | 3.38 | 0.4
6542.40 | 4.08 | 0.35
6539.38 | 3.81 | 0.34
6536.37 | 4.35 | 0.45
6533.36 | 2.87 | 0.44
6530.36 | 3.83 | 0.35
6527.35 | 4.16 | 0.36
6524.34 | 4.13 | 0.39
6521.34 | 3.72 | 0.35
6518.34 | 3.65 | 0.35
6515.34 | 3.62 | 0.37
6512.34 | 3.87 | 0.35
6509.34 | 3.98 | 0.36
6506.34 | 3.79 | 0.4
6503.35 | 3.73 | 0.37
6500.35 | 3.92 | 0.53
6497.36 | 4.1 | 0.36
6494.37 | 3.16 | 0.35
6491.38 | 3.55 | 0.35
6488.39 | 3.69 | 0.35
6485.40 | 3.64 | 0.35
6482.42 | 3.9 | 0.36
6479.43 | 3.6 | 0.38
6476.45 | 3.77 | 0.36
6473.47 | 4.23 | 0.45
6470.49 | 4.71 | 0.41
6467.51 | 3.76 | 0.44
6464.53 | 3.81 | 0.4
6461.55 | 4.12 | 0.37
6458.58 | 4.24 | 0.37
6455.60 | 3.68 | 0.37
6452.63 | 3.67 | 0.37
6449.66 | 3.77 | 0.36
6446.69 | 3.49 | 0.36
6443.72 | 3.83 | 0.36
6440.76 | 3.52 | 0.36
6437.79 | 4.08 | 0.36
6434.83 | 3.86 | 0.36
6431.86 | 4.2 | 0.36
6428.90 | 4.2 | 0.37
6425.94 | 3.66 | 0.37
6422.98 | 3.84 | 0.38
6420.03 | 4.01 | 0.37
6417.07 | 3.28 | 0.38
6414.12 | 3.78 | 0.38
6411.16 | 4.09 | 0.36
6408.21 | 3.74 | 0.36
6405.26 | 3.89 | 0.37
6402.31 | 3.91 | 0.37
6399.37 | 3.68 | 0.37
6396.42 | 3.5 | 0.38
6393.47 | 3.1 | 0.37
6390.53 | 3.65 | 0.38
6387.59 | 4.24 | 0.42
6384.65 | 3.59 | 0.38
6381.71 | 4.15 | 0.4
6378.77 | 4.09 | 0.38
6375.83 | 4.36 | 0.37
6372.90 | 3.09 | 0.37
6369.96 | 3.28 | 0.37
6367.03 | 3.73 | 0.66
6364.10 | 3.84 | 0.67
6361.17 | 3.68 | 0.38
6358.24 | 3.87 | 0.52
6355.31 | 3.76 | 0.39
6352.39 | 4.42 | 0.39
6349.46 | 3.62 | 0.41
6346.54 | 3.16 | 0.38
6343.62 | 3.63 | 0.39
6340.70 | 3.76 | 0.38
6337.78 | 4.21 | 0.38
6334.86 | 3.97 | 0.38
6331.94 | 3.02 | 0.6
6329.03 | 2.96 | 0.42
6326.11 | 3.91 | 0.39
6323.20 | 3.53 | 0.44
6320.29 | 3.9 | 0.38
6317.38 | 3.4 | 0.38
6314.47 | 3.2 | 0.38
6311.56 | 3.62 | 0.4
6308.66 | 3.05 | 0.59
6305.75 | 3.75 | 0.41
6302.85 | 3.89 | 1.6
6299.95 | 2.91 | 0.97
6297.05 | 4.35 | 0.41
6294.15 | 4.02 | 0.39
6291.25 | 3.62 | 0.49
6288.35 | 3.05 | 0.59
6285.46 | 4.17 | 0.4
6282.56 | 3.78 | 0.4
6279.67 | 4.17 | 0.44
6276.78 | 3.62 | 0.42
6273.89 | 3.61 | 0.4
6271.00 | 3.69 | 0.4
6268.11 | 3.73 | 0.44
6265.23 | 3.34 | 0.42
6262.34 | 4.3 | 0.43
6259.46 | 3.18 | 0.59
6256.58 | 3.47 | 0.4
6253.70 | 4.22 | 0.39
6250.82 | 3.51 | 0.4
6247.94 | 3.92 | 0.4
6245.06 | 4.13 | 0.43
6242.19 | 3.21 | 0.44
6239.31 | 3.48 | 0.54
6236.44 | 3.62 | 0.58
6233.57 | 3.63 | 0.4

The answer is 3.59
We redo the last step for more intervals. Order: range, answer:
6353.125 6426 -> 3.76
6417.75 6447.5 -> 3.86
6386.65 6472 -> 3.84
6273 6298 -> 3.81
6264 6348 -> 3.62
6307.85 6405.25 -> 3.67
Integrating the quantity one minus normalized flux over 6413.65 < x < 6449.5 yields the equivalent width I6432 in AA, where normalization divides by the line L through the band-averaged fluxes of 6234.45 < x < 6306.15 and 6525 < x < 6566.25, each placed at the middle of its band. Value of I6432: 0.5 AA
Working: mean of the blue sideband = 3.71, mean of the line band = 3.81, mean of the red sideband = 3.98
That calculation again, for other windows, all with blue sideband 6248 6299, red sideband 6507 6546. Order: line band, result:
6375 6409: -0.3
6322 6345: 0.9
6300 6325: 1.7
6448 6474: -1.3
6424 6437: -0.7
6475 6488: 0.3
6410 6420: 0.1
